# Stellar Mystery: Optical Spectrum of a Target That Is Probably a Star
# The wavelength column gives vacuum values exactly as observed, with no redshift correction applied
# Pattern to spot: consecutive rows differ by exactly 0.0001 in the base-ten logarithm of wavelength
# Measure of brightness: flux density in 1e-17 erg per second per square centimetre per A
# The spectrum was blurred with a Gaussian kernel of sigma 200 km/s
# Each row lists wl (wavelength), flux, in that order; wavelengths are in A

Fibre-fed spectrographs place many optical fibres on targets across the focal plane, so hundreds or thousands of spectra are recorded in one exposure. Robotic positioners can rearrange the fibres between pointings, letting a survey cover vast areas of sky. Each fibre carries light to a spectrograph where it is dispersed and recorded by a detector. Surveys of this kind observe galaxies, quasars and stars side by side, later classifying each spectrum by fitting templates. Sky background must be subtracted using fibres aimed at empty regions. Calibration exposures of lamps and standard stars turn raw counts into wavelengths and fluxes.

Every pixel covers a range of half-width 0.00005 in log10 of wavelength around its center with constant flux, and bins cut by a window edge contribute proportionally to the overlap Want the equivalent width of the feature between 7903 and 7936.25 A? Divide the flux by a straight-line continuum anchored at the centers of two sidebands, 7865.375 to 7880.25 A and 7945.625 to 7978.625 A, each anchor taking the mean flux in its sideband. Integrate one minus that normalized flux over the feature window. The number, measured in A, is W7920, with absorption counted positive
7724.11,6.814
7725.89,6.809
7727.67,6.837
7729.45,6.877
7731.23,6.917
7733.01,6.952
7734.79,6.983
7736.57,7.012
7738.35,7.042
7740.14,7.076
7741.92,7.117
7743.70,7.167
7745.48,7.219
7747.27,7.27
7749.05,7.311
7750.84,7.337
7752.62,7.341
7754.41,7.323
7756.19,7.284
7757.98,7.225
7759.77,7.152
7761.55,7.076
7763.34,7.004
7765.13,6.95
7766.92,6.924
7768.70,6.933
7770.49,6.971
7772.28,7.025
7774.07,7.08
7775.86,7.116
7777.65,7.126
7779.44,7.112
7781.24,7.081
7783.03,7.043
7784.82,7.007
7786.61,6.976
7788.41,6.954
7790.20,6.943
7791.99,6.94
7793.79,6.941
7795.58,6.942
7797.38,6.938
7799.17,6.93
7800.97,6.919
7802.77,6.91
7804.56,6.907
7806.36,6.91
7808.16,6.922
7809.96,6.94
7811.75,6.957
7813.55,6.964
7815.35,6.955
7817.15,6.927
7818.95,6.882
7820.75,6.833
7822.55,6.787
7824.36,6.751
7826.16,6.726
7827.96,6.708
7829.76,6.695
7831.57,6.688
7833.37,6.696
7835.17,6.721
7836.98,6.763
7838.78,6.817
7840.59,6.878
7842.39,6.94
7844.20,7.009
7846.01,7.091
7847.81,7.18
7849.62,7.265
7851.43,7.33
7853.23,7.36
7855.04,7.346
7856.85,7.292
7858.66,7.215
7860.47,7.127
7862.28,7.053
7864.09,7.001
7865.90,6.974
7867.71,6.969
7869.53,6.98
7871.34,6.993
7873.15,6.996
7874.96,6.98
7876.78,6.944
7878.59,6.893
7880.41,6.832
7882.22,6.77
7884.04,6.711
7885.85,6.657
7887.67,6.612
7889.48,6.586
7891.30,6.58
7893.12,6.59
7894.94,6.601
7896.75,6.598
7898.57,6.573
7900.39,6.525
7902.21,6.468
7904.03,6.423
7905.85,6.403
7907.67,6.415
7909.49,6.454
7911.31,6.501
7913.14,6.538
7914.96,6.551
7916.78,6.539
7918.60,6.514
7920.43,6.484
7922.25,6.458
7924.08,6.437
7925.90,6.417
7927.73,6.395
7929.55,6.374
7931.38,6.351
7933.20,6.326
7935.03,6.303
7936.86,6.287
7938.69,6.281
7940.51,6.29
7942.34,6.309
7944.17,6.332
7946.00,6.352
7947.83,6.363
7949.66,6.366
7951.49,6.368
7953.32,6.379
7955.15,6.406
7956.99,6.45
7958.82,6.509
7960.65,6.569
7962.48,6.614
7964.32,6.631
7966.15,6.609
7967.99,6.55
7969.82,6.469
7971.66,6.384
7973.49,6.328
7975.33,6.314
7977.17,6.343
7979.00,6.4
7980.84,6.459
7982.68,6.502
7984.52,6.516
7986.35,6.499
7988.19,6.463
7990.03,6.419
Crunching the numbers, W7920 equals 1.3 A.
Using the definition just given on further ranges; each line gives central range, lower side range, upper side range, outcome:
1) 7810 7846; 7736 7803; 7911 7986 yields 0.14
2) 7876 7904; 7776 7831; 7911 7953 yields -0.37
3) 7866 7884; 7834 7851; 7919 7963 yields -0.38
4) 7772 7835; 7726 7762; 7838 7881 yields 1.54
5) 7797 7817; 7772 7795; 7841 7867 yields 0.38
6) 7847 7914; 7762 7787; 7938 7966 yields -1.62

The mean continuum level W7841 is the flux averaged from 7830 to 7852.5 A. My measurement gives 6.94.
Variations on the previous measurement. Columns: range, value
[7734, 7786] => 7.11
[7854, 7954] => 6.62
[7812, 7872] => 6.97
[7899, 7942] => 6.42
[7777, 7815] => 6.97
